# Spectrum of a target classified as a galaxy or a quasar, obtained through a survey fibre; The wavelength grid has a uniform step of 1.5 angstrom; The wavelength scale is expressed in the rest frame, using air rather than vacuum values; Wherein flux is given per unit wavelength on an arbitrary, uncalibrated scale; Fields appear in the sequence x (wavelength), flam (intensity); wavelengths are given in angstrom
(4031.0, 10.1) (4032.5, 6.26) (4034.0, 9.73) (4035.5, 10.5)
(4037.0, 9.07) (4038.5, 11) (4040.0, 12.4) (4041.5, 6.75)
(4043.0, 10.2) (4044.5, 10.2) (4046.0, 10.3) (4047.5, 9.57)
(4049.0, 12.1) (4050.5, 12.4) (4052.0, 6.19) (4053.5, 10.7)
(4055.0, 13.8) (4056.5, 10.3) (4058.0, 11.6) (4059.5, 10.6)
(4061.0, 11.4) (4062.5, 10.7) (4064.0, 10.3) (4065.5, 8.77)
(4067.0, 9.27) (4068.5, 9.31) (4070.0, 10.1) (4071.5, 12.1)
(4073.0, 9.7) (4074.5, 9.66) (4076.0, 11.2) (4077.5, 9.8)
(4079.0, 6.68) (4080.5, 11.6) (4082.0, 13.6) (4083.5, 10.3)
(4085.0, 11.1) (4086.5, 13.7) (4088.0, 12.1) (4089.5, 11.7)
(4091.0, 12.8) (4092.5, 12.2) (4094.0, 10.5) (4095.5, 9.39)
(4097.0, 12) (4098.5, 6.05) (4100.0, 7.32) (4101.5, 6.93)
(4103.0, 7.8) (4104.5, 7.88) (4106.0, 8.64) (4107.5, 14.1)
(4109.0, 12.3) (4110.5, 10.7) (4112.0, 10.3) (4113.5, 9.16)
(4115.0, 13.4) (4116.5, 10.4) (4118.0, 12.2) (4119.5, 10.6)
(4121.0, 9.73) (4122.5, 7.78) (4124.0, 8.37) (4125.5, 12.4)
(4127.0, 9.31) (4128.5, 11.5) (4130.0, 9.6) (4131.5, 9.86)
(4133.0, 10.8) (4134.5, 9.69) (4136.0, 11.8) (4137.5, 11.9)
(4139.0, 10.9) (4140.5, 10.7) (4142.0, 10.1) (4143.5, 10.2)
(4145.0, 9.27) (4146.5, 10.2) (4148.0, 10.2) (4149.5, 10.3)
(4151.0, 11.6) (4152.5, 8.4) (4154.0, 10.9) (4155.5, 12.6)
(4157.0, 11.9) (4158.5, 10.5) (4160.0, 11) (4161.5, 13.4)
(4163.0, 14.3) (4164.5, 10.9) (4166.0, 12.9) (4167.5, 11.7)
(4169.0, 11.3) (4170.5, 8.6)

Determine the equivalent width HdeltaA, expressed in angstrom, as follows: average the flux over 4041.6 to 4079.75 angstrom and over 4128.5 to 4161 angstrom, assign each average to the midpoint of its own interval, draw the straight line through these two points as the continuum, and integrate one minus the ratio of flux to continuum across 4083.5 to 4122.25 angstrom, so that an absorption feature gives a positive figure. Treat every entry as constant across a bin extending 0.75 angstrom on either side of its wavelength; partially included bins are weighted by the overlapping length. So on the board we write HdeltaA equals -0.2 angstrom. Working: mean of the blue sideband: 10.2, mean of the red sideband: 10.6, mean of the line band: 10.5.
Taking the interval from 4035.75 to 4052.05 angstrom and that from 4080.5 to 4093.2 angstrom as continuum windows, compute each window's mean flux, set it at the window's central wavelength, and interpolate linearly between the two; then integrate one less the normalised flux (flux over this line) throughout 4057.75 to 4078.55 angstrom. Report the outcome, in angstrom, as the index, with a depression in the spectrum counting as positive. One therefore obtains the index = 1.9 angstrom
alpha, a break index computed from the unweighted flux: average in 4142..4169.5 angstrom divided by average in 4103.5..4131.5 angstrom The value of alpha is 1.07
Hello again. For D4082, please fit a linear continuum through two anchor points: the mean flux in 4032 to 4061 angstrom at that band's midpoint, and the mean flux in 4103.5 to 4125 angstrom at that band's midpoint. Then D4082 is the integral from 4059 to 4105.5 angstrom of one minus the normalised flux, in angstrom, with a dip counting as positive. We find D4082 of 0.6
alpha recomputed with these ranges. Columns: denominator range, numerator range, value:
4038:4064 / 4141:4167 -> 1.05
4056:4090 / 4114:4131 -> 0.98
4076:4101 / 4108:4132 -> 0.99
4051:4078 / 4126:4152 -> 1.01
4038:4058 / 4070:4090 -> 1.05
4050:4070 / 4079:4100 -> 1.06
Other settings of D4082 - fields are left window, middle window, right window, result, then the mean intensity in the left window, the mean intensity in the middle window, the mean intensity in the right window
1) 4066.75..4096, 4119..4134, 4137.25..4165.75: 1.36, 10.9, 9.98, 11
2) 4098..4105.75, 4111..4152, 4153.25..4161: -4.31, 7.33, 10.4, 11.4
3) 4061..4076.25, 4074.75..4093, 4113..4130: -1.99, 10.1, 11.3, 10.4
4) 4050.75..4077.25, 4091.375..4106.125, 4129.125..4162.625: 2.17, 10.4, 8.98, 10.8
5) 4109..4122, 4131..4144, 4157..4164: 0.93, 10.8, 10.7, 12.2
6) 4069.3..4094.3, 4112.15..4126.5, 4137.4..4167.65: 0.89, 11.1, 10.4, 11.1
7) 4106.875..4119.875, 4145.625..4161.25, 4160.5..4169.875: 1.68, 11.5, 10.8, 12.3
